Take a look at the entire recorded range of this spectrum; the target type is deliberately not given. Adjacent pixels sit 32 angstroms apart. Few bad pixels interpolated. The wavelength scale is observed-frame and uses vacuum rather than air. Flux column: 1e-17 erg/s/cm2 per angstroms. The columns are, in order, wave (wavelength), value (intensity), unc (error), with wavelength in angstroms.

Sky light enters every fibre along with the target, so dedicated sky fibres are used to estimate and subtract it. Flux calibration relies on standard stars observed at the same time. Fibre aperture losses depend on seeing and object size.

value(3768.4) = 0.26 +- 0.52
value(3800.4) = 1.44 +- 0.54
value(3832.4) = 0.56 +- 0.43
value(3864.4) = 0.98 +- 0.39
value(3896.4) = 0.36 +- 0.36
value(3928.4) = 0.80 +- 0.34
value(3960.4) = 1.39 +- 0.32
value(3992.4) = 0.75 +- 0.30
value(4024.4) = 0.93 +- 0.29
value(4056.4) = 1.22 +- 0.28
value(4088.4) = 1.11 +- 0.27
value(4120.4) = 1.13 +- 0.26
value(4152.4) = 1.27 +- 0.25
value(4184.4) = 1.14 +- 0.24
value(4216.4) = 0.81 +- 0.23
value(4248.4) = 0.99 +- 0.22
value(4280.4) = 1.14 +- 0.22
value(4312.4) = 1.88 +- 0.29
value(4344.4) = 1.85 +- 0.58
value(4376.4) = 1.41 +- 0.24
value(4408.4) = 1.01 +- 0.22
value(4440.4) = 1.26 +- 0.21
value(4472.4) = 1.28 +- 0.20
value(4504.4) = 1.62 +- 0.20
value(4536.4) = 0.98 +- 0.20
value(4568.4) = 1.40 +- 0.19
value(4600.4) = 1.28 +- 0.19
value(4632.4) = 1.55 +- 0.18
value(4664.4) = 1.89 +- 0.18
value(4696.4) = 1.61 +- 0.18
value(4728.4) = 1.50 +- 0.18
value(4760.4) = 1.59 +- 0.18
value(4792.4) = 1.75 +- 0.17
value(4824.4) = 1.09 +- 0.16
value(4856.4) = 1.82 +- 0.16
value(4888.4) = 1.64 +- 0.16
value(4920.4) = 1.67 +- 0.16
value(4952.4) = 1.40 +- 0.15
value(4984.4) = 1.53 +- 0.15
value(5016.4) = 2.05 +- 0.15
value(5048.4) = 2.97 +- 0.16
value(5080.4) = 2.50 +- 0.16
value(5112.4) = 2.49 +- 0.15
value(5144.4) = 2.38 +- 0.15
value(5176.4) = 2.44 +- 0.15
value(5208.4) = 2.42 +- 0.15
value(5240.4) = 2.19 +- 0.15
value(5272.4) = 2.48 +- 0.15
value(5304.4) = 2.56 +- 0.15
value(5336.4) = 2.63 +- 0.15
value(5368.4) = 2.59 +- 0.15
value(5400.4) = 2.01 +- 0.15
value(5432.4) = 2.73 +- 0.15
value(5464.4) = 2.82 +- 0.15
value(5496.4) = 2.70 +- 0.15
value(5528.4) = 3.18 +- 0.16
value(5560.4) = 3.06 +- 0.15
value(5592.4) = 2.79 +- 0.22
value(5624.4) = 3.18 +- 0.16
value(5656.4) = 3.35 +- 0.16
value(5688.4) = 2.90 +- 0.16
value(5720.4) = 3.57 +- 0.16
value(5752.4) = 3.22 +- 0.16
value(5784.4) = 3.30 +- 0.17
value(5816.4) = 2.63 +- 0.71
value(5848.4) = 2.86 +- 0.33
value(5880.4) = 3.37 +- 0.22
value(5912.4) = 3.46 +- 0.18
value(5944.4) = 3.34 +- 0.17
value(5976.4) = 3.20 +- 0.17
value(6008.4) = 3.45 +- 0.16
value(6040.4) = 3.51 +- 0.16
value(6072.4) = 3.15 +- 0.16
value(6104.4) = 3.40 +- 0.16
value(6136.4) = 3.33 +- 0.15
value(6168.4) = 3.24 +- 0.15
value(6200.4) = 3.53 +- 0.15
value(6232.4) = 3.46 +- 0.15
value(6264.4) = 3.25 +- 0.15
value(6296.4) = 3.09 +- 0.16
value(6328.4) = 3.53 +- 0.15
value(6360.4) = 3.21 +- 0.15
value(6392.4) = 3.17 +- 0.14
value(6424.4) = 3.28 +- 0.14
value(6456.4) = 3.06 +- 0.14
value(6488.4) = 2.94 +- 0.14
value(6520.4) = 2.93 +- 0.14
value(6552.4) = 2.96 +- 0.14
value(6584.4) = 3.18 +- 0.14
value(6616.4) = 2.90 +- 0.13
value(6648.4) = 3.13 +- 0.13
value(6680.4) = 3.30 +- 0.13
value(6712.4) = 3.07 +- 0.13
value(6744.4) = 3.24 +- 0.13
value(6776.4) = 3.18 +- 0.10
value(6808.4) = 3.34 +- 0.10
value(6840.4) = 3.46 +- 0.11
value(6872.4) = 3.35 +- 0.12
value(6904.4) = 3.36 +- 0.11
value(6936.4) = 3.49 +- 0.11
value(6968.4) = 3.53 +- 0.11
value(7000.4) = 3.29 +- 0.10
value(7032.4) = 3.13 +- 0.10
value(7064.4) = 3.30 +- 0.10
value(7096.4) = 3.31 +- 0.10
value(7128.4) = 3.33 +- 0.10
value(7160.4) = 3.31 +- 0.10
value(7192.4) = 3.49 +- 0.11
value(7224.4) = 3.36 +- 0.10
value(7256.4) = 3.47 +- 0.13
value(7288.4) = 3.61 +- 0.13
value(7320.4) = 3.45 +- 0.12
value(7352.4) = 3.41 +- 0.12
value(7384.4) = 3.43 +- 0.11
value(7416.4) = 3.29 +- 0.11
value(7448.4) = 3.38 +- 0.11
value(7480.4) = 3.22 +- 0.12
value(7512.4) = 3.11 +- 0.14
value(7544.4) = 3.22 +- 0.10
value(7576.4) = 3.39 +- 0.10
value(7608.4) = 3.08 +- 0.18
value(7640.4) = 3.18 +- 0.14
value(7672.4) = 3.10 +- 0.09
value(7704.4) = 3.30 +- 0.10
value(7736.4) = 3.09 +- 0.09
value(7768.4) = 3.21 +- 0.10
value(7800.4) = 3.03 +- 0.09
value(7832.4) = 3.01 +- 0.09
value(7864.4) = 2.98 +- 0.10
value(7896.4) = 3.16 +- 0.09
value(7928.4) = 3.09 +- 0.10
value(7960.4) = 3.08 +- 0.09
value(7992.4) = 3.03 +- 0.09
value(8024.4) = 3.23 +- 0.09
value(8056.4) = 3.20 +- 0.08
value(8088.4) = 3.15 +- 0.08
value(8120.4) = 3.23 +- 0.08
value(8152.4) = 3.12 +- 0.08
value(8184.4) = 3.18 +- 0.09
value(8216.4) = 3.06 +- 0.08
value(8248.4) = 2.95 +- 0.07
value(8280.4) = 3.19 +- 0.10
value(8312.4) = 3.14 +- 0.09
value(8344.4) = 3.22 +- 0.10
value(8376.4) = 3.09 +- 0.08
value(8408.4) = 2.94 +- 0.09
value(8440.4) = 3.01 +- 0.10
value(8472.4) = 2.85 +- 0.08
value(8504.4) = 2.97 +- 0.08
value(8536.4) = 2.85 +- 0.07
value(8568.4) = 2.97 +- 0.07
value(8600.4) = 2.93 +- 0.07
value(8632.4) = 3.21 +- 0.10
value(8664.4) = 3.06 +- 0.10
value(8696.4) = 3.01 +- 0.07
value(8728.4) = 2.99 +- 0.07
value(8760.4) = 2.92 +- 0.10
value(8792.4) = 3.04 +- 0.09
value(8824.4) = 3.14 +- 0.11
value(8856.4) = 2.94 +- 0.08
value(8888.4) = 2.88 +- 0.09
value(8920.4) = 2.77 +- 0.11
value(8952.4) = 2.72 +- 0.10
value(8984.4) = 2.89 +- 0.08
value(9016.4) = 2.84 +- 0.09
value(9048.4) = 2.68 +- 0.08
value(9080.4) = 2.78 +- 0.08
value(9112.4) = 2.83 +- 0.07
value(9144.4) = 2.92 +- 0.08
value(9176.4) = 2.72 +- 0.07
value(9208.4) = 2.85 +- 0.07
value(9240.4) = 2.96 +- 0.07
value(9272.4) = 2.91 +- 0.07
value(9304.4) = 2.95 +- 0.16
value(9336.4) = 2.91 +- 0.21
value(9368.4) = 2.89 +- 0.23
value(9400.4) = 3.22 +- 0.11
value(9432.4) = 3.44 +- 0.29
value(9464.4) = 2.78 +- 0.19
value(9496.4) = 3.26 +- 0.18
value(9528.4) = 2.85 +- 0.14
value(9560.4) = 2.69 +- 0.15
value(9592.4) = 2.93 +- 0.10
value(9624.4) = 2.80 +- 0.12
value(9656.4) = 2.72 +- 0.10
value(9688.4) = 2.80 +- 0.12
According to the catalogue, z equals 0.256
